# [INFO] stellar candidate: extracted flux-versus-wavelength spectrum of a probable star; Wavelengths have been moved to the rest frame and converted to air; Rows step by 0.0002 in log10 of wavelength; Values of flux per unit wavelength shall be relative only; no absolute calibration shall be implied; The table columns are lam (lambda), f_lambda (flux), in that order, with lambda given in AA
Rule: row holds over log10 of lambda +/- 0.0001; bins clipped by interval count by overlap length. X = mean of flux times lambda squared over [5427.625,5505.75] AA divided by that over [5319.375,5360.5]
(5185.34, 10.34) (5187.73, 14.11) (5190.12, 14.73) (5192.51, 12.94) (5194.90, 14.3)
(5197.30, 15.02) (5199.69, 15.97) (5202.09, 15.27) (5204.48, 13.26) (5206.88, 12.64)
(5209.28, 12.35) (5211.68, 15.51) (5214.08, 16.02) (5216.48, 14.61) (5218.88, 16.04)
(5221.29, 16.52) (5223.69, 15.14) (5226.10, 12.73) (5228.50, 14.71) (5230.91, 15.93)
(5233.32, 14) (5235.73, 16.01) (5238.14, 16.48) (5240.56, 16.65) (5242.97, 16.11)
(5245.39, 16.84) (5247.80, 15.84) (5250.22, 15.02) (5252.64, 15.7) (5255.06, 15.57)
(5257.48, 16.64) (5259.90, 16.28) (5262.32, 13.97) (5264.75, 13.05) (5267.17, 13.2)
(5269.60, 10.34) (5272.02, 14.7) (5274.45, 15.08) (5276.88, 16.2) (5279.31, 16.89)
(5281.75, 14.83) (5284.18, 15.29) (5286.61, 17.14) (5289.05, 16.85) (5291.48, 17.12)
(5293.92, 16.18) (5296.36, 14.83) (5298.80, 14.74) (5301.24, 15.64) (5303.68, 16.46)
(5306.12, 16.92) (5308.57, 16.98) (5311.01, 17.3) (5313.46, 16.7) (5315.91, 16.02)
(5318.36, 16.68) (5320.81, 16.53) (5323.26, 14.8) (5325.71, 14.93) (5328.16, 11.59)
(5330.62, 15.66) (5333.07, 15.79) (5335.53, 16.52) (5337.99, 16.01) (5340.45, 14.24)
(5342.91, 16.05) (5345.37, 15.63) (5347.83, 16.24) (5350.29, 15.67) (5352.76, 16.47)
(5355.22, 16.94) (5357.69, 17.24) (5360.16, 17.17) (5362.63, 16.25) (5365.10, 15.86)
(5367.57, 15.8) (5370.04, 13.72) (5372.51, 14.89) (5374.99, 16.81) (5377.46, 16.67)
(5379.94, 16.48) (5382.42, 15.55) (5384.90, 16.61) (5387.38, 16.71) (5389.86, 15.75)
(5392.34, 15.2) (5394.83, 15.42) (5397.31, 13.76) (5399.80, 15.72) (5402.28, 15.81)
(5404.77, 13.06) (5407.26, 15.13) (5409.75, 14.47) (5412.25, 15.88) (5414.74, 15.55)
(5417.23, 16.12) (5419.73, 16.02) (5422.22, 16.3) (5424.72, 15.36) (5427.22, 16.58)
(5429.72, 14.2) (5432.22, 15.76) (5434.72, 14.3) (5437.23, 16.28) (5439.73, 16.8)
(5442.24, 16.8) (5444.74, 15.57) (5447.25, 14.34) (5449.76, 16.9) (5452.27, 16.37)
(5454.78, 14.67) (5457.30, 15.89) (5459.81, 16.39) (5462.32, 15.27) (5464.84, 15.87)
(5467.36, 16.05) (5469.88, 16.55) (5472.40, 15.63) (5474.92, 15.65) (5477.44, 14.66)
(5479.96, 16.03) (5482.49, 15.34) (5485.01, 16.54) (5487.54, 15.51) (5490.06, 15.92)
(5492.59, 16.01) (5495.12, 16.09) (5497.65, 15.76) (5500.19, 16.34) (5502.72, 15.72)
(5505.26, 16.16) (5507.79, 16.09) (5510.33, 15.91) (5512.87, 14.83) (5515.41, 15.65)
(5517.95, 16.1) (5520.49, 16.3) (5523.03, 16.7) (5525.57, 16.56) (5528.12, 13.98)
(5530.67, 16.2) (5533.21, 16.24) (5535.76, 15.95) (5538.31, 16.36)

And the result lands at 1.05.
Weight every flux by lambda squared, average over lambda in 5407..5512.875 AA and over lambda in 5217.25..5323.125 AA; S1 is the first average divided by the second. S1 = 1.1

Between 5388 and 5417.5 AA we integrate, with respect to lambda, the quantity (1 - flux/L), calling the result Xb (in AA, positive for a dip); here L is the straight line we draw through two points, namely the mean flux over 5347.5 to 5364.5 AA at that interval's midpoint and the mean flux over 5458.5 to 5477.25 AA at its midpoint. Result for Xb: 2.0 AA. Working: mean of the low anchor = 16.6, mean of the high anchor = 15.8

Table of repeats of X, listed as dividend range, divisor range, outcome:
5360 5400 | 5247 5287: 1.10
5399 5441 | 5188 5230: 1.15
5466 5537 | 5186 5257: 1.17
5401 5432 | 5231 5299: 1.06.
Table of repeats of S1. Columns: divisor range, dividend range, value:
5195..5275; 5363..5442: 1.11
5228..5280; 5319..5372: 1.07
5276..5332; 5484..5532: 1.08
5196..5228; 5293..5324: 1.14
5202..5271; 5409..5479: 1.14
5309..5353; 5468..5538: 1.08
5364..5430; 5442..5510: 1.05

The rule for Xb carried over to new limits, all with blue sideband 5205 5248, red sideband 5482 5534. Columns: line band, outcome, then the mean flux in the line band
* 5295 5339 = -1.0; 15.8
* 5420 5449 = 0.0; 15.7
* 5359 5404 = -0.5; 15.8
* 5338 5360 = -0.9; 16.1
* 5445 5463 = 0.1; 15.7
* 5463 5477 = 0.0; 15.8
